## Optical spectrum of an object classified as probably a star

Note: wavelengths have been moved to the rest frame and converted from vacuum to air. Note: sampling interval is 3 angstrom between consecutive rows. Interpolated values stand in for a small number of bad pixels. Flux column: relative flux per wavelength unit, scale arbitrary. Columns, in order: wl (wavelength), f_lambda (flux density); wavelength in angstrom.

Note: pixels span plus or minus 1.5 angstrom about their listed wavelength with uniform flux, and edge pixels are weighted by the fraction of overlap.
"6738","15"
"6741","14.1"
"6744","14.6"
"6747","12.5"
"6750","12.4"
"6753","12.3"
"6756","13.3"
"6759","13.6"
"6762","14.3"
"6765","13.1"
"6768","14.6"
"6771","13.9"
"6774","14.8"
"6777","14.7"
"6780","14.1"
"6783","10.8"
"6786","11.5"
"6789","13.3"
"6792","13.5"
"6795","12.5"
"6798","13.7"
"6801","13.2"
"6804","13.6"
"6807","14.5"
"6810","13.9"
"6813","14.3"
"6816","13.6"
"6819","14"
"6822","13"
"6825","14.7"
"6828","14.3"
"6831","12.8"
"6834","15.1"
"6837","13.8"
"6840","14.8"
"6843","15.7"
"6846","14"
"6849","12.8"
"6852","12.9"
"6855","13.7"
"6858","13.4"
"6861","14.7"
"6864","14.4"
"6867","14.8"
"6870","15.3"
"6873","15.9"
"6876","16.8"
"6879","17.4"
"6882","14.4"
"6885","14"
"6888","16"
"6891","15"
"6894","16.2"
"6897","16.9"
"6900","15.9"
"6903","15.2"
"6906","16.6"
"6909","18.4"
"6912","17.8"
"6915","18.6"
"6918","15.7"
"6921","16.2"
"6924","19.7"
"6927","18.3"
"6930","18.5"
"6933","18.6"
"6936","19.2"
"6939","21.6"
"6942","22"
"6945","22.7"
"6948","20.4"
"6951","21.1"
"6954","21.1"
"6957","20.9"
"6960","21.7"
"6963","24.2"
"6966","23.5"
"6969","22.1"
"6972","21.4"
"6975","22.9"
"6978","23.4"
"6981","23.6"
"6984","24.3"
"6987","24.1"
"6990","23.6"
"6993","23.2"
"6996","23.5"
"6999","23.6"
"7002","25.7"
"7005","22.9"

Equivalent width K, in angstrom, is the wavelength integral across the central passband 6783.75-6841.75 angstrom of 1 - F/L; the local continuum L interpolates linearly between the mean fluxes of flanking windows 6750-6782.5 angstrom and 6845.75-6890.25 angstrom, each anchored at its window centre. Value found 2.1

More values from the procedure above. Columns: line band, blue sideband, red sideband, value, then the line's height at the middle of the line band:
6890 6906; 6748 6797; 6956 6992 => 2.8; 19.3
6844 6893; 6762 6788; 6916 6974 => 7.3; 17.3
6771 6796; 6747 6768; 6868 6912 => 1.0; 13.8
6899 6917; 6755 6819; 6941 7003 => 2.3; 19.6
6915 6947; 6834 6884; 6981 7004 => 0.8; 19.7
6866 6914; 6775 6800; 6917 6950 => 4.0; 17.5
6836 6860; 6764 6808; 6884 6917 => 1.8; 15.1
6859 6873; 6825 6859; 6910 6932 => 0.3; 15.2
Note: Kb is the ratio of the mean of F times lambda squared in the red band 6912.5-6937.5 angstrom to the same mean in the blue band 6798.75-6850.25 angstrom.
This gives 1.3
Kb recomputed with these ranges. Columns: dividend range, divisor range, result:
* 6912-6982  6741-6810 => 1.62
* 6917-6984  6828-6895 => 1.46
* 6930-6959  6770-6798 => 1.64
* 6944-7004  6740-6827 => 1.79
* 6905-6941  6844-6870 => 1.34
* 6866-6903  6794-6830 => 1.16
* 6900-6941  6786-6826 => 1.37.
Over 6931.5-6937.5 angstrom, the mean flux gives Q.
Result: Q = 18.9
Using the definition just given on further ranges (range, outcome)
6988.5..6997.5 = 23.4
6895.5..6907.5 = 16.2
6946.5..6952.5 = 20.8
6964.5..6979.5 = 22.7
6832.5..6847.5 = 14.7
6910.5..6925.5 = 17.6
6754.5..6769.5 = 13.8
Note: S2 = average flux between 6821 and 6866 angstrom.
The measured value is 14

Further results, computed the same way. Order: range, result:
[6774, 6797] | 13.1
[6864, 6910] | 15.8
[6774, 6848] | 13.7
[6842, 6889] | 14.7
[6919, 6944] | 19.3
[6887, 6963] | 18.7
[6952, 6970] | 22.2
